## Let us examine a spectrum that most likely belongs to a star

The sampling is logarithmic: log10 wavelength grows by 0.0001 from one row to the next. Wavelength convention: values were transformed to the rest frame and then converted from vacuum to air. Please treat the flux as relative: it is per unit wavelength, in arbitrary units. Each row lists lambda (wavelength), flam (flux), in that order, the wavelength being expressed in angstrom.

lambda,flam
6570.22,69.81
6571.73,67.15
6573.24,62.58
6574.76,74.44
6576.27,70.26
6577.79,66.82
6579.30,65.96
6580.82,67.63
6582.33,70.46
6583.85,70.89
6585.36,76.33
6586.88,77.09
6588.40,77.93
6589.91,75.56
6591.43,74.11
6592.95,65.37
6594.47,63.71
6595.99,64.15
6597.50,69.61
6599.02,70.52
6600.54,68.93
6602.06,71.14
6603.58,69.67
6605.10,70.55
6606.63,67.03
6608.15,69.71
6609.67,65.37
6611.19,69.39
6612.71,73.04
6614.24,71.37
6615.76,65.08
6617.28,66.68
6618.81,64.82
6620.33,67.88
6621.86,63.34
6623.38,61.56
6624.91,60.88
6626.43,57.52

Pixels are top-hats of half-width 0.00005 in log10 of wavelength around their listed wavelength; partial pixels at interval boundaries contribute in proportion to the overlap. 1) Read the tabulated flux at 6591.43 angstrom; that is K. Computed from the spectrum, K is 74.11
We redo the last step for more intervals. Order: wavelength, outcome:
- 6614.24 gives 71.37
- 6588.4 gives 77.93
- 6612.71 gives 73.04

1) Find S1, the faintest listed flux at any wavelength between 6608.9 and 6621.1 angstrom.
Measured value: 64.82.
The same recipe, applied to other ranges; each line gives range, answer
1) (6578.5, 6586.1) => 65.96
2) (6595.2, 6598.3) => 64.15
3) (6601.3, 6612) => 65.37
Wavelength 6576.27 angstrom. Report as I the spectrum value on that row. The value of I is 70.26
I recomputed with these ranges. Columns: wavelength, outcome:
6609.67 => 65.37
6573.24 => 62.58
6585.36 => 76.33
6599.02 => 70.52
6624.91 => 60.88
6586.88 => 77.09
